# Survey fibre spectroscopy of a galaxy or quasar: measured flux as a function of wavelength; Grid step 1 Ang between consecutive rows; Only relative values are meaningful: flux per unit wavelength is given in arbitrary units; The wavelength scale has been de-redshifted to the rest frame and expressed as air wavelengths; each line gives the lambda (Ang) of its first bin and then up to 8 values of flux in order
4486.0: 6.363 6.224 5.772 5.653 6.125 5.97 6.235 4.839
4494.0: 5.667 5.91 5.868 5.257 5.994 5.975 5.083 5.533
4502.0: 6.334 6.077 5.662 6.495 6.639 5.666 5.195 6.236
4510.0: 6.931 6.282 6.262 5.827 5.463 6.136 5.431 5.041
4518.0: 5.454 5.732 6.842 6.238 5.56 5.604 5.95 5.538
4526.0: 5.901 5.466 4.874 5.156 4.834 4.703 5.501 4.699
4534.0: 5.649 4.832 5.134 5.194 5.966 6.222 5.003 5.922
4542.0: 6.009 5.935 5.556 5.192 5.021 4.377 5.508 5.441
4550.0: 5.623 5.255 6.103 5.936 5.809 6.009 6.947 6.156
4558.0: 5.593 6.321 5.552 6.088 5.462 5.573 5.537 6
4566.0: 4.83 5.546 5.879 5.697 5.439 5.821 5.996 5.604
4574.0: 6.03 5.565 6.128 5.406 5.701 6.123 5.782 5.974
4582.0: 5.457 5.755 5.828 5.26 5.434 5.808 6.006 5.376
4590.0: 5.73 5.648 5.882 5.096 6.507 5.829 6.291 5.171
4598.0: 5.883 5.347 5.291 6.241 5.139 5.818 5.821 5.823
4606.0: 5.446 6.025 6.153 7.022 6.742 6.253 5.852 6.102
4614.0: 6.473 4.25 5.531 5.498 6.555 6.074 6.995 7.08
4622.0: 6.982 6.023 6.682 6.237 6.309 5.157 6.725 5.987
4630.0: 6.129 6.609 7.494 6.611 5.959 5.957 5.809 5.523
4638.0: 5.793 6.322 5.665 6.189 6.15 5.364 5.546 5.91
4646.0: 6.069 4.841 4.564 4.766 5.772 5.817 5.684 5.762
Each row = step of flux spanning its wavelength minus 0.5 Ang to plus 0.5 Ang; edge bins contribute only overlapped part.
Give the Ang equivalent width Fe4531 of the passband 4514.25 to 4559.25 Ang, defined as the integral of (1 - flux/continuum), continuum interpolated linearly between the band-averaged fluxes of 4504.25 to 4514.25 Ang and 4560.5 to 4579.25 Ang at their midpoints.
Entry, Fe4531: 2.57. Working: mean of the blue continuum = 6.1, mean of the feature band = 5.58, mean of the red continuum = 5.7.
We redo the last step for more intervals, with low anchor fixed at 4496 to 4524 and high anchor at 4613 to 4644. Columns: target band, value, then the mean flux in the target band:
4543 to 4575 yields 1.66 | 5.68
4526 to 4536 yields 1.36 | 5.12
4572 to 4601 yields 1.52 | 5.73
